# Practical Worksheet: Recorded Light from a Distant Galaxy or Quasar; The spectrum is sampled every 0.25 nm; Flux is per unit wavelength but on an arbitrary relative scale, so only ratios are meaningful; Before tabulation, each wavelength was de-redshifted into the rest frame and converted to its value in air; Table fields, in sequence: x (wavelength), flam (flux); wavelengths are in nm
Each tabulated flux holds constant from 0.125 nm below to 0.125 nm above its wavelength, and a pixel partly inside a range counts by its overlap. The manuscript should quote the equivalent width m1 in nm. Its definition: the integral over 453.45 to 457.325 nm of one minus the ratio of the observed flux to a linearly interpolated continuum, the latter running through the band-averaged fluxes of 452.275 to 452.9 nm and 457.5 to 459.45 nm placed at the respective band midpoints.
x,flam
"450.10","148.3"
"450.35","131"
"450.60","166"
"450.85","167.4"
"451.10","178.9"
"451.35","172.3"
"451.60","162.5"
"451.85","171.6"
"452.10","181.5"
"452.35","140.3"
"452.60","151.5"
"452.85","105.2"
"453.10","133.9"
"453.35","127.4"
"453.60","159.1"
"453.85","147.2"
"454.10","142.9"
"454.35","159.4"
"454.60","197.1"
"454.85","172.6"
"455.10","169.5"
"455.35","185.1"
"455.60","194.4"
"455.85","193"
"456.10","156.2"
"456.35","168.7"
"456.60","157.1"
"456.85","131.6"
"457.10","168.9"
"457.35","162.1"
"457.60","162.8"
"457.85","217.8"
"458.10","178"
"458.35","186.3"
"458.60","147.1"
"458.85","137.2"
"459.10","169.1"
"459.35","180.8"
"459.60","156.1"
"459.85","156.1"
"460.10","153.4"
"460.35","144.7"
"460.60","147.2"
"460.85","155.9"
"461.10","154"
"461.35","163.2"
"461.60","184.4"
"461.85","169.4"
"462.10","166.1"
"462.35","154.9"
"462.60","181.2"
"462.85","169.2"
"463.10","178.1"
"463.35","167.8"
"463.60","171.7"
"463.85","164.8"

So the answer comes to -0.356 nm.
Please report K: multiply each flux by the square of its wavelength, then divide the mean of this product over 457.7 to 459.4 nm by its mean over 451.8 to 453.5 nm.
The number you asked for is 1.2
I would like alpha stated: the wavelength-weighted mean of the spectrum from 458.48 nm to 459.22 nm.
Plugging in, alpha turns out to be 151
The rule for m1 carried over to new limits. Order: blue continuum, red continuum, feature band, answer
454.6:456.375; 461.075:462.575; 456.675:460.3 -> 0.190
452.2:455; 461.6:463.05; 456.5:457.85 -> -0.037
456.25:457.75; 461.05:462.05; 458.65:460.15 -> 0.053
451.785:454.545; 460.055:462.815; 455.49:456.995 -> -0.133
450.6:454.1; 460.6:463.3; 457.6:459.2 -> -0.099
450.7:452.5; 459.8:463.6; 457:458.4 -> -0.119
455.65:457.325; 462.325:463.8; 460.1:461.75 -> 0.106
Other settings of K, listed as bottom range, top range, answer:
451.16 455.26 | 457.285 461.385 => 1.07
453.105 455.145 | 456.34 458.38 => 1.09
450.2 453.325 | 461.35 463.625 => 1.16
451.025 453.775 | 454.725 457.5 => 1.13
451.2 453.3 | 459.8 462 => 1.09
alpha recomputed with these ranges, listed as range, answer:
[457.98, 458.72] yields 171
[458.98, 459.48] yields 175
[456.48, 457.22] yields 152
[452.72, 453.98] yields 135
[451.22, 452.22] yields 172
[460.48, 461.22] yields 152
